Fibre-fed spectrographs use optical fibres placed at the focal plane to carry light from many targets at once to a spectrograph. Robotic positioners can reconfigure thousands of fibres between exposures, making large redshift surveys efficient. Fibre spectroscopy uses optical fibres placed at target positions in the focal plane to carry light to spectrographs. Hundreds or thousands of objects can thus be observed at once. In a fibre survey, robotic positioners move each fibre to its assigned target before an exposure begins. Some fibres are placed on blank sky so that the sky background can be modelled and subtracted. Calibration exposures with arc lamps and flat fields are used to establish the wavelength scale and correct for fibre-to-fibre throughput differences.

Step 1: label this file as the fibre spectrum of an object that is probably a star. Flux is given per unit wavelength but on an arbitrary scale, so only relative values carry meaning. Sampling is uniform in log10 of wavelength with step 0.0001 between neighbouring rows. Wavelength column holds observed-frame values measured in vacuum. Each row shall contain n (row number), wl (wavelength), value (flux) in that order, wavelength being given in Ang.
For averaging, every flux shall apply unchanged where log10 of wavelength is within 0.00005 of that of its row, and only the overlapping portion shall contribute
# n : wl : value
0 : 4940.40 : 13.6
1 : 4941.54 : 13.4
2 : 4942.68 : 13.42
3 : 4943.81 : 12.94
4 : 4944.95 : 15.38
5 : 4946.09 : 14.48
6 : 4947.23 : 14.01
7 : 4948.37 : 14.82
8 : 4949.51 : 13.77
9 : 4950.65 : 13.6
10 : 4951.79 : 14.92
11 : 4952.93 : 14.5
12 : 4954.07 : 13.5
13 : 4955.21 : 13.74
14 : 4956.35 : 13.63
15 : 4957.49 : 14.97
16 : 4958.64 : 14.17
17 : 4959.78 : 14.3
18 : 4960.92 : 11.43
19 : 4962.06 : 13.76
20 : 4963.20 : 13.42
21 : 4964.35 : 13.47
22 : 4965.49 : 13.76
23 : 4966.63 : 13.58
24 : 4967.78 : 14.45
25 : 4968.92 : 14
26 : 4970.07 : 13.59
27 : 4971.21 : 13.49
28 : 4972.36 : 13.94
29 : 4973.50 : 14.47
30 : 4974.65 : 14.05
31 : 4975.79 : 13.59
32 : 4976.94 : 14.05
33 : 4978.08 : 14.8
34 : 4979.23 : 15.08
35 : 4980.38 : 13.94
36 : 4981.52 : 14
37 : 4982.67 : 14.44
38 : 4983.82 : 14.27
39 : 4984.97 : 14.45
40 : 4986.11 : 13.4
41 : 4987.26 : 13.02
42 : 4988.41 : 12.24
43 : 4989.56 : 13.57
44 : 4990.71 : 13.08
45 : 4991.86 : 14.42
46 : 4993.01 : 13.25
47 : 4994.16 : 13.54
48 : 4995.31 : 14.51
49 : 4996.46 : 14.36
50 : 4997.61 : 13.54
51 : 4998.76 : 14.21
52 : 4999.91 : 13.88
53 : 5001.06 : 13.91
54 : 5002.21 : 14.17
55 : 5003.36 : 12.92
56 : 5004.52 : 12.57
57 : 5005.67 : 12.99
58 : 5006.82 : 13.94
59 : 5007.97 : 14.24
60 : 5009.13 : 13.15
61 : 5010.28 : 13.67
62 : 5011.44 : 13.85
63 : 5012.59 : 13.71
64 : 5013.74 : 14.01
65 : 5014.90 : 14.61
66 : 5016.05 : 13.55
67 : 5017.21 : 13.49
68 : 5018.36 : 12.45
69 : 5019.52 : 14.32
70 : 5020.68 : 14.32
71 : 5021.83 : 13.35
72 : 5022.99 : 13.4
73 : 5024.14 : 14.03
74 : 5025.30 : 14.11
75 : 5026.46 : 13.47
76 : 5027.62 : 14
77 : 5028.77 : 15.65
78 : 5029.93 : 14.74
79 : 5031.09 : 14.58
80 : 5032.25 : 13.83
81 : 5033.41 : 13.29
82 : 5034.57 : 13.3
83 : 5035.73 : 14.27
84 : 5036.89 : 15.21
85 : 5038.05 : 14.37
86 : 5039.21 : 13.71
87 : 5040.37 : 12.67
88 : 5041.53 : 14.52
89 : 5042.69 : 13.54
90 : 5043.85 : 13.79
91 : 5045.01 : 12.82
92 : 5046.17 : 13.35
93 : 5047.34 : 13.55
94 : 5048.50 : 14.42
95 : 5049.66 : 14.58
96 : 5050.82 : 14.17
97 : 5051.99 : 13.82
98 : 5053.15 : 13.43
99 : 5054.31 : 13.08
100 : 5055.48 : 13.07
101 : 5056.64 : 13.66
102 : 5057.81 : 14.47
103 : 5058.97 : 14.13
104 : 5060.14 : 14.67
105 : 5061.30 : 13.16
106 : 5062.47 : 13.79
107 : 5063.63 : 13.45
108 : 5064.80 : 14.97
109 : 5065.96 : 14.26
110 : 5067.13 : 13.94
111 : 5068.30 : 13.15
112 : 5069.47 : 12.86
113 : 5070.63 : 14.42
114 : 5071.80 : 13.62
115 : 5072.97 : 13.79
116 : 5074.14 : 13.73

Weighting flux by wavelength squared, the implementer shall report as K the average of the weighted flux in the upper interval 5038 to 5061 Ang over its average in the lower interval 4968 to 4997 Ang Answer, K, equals 1.0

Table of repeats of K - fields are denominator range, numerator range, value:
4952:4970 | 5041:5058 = 1.03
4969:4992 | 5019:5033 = 1.04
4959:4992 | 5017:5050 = 1.03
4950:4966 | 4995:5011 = 1.01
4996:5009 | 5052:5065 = 1.03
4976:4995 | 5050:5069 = 1.03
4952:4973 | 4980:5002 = 1.01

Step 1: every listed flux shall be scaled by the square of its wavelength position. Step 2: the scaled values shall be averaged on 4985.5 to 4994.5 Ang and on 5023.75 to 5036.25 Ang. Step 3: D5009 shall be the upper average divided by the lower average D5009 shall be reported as 1.08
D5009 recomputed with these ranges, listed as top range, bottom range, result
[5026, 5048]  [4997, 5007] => 1.04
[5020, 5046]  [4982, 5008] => 1.03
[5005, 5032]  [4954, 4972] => 1.04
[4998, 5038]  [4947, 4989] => 1.02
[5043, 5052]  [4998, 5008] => 1.03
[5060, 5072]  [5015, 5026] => 1.03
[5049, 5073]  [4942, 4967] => 1.04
